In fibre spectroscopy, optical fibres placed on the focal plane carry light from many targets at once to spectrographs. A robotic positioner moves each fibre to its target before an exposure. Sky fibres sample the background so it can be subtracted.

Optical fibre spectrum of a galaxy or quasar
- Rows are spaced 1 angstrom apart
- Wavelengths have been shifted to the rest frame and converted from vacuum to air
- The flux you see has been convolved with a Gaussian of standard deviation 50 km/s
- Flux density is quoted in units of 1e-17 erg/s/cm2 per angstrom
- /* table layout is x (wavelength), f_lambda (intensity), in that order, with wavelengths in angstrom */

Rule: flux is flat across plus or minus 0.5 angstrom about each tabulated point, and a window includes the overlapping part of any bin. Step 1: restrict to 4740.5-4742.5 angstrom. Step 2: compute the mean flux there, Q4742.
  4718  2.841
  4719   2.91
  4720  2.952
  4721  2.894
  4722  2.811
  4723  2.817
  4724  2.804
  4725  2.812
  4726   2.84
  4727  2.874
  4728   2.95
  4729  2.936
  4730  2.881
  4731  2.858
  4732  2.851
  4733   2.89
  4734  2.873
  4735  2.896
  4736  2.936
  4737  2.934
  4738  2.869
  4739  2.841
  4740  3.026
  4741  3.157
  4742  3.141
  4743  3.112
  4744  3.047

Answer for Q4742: 3.15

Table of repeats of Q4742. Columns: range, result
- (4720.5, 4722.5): 2.85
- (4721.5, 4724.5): 2.81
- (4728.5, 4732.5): 2.88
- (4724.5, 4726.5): 2.83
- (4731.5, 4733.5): 2.87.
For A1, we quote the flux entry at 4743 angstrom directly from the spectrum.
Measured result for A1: 3.112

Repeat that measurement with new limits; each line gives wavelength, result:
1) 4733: 2.89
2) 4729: 2.936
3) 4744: 3.047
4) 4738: 2.869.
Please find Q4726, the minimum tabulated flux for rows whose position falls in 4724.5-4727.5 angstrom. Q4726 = 2.812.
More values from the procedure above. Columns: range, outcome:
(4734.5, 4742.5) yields 2.841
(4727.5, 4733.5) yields 2.851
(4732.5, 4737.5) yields 2.873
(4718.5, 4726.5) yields 2.804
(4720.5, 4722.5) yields 2.811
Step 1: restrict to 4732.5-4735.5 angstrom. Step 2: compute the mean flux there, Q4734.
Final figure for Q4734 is 2.89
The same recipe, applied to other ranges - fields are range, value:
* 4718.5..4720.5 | 2.93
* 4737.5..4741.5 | 2.97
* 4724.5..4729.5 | 2.88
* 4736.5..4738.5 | 2.9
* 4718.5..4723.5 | 2.88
